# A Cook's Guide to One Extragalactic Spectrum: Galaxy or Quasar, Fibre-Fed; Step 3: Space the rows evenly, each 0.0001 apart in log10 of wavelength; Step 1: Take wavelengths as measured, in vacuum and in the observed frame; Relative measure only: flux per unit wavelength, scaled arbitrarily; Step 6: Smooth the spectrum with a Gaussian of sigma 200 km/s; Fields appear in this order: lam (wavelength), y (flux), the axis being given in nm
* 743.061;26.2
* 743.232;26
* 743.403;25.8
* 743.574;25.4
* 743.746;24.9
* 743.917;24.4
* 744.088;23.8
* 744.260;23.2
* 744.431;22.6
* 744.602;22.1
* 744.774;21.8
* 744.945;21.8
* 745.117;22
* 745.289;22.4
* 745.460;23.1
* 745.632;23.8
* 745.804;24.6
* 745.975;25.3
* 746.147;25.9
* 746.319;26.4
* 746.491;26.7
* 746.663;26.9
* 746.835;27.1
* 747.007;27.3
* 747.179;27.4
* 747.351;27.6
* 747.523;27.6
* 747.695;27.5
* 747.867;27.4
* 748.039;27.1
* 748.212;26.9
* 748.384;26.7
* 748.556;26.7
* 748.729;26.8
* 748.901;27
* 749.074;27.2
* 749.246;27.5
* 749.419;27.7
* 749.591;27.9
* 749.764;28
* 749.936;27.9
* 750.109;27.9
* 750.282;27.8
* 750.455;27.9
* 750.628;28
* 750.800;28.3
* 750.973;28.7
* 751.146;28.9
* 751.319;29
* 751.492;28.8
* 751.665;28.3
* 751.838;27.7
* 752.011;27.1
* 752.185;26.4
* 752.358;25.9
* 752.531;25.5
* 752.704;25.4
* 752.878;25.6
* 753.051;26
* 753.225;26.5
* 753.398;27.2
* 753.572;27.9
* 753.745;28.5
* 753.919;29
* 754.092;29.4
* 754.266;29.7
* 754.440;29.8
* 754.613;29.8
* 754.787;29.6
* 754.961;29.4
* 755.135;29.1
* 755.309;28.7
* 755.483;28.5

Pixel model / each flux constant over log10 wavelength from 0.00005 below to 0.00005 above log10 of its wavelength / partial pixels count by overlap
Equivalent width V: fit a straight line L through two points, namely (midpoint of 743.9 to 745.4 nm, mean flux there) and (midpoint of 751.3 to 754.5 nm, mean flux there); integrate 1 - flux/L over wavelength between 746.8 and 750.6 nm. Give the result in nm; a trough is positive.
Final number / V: -0.37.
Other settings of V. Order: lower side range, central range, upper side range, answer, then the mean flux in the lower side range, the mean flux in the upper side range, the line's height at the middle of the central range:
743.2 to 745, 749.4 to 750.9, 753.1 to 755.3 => -0.07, 23.8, 28.8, 26.8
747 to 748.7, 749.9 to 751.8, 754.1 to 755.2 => 0.00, 27.2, 29.6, 28.2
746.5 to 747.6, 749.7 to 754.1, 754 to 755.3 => 0.17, 27.3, 29.5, 28.7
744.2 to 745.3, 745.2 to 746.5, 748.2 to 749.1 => -0.06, 22.2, 26.9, 23.5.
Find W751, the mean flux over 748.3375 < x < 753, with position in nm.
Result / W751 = 27.4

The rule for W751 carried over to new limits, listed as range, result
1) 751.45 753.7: 26.8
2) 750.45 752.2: 28.2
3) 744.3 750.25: 26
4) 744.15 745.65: 22.5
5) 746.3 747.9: 27.2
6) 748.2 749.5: 27.1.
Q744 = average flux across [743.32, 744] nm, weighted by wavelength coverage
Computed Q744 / 25.1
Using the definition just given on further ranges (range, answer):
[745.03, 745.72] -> 22.8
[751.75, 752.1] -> 27.4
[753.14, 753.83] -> 27.5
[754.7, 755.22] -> 29.3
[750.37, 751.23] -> 28.4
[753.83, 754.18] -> 29.2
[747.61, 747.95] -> 27.5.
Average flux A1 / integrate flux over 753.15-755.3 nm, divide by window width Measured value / 28.8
